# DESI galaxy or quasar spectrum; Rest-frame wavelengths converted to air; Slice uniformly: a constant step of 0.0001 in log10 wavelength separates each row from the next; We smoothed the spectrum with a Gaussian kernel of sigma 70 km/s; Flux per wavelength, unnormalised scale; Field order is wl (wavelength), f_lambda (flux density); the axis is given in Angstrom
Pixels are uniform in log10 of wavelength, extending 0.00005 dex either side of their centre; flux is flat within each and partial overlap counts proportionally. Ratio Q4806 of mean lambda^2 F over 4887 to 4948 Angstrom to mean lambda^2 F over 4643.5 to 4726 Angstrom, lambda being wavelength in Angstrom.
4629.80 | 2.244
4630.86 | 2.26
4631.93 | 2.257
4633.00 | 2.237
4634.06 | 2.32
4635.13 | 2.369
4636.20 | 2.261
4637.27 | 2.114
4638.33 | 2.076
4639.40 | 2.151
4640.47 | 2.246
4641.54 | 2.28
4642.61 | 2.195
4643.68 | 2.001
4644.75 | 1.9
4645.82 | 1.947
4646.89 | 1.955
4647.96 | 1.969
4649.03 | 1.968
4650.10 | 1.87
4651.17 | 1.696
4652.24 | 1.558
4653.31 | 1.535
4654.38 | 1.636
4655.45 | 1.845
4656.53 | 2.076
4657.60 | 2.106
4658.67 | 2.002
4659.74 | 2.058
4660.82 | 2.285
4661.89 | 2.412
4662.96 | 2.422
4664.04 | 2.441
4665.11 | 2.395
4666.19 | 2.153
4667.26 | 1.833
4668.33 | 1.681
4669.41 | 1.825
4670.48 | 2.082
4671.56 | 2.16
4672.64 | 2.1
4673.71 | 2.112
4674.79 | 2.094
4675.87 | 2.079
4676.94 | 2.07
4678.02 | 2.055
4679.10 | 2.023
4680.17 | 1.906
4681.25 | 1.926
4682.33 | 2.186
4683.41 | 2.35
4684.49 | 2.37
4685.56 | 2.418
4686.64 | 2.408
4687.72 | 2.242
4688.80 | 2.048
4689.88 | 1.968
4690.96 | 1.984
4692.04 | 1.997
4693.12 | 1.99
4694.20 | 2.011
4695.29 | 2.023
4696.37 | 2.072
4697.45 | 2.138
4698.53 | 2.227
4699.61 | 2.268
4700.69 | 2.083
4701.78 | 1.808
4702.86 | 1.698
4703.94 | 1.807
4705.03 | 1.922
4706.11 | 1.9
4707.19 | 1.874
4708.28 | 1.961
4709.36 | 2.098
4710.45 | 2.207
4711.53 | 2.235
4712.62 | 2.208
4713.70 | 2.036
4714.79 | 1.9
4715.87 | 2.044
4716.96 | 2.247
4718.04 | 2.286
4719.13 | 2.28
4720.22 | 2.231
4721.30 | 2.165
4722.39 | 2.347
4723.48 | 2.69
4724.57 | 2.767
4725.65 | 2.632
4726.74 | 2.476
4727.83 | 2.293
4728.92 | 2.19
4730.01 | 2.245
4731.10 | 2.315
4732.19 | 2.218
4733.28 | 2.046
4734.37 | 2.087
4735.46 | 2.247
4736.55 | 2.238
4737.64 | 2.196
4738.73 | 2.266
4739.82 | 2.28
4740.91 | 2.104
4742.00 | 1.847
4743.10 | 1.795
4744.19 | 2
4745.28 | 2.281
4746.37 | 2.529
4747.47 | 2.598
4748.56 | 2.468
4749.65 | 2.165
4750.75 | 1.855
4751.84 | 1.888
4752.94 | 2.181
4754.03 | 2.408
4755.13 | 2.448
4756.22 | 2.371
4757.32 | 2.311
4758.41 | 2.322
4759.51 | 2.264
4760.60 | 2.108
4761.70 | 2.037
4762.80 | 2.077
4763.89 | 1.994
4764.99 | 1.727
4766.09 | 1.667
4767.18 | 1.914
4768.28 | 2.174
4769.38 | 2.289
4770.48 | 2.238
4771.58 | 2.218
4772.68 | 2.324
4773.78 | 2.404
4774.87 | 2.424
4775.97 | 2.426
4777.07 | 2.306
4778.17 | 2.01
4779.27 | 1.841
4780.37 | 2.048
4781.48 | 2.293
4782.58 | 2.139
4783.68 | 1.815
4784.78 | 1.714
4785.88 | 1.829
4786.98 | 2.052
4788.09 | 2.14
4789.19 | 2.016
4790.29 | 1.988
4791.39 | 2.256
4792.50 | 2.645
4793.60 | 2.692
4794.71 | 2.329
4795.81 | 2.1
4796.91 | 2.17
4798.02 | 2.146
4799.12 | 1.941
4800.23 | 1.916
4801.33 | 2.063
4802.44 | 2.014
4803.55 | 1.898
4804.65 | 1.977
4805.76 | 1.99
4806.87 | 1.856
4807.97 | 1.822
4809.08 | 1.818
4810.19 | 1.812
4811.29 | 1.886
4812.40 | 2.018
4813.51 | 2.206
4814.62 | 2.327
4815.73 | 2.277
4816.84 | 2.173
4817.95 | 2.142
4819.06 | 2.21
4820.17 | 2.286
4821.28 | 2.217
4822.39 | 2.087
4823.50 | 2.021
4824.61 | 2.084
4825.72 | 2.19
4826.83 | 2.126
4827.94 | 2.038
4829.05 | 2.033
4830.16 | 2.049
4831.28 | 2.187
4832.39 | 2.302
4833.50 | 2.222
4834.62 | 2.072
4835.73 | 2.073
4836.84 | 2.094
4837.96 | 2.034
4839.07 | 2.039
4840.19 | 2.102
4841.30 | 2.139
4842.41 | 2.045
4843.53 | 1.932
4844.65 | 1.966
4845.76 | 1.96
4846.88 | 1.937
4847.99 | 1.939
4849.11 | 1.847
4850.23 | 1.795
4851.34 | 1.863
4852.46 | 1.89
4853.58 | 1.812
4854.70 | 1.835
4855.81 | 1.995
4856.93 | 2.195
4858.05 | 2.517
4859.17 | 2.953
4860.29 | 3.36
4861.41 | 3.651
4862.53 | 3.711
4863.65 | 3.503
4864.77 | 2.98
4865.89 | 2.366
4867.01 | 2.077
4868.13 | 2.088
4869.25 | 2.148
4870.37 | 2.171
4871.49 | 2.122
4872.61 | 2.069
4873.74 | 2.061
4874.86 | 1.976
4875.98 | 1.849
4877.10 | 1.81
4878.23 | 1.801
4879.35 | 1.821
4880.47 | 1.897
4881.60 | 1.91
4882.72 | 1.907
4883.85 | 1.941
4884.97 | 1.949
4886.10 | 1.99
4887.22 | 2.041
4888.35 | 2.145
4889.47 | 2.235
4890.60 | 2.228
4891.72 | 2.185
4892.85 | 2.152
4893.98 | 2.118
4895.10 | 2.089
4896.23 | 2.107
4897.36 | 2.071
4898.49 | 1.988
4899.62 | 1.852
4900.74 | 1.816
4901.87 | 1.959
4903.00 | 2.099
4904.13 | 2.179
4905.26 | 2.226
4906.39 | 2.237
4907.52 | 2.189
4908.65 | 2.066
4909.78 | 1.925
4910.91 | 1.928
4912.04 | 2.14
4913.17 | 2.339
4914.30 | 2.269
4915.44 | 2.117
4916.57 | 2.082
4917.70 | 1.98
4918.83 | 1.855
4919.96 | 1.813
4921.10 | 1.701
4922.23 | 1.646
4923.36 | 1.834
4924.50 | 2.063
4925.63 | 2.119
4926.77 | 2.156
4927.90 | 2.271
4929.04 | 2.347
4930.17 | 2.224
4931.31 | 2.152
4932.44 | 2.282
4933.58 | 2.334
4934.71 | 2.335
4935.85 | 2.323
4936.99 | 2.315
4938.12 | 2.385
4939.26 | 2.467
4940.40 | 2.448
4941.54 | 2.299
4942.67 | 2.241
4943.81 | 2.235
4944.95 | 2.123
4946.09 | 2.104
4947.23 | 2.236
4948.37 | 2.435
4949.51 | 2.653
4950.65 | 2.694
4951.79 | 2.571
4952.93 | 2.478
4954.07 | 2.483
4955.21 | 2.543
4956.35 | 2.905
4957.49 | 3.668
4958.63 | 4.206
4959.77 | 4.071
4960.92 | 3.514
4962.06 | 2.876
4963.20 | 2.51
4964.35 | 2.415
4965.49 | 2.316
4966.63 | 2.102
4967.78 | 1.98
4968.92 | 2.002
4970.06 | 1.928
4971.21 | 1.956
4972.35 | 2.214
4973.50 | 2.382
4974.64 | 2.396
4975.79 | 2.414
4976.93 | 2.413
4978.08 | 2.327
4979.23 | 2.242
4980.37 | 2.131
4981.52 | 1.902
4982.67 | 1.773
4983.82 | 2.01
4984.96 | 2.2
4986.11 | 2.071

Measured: 1.13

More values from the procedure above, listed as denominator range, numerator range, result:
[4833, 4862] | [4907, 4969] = 1.13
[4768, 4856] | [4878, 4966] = 1.14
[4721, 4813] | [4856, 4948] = 1.08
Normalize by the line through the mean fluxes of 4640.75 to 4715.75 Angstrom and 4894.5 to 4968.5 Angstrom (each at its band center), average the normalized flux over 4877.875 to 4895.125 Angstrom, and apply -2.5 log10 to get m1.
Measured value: 0.121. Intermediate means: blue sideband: 2.05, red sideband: 2.31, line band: 2.03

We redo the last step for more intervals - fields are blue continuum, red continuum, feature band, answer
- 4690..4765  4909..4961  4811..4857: 0.10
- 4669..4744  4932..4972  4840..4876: 0.05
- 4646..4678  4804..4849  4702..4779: -0.07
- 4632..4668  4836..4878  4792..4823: 0.04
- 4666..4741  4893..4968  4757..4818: 0.05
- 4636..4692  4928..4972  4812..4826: 0.06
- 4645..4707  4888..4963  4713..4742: -0.08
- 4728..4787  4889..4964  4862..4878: -0.04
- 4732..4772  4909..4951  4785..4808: 0.04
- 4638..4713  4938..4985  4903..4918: 0.12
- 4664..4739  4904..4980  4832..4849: 0.10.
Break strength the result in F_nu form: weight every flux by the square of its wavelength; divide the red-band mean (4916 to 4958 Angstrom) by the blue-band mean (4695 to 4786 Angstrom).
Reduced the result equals 1.15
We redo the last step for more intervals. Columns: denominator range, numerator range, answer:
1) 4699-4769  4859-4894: 1.12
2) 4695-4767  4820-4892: 1.06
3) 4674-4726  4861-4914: 1.10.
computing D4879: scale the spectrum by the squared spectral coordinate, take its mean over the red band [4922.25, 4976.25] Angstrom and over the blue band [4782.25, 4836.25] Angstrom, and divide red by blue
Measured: 1.24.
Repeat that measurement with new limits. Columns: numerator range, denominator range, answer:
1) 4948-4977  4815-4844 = 1.30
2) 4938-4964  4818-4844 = 1.34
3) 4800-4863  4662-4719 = 1.09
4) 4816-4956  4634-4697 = 1.15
